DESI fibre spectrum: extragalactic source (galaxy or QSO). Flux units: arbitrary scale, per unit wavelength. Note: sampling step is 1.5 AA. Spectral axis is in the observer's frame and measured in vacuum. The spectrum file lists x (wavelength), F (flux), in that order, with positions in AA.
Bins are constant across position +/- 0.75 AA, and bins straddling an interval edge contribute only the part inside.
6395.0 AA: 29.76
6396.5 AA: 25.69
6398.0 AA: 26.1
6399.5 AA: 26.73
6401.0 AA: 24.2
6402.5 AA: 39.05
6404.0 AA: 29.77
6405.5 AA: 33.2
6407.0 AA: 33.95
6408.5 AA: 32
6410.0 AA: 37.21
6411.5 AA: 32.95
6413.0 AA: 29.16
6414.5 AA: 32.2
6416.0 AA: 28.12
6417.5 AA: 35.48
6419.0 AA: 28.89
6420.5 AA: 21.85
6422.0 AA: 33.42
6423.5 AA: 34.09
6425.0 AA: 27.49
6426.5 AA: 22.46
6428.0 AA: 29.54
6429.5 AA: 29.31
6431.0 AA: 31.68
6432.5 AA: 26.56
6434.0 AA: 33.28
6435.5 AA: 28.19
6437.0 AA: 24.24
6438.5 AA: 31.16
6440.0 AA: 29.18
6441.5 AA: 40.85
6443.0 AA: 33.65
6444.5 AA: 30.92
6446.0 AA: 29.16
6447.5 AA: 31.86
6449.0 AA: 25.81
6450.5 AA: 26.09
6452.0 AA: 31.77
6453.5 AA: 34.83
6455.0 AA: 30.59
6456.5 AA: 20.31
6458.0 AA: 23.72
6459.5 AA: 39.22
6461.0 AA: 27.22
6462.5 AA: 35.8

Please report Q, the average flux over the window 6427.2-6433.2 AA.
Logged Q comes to 29.2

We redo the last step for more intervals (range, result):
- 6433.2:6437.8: 28.6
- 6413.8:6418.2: 31.9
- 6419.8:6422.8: 27.8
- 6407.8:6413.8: 32.8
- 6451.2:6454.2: 33.2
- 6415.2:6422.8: 29.6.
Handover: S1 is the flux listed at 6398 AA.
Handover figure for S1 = 26.1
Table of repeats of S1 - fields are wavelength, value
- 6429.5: 29.31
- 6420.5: 21.85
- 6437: 24.24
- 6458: 23.72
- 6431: 31.68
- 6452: 31.77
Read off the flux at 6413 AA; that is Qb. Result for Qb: 29.16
